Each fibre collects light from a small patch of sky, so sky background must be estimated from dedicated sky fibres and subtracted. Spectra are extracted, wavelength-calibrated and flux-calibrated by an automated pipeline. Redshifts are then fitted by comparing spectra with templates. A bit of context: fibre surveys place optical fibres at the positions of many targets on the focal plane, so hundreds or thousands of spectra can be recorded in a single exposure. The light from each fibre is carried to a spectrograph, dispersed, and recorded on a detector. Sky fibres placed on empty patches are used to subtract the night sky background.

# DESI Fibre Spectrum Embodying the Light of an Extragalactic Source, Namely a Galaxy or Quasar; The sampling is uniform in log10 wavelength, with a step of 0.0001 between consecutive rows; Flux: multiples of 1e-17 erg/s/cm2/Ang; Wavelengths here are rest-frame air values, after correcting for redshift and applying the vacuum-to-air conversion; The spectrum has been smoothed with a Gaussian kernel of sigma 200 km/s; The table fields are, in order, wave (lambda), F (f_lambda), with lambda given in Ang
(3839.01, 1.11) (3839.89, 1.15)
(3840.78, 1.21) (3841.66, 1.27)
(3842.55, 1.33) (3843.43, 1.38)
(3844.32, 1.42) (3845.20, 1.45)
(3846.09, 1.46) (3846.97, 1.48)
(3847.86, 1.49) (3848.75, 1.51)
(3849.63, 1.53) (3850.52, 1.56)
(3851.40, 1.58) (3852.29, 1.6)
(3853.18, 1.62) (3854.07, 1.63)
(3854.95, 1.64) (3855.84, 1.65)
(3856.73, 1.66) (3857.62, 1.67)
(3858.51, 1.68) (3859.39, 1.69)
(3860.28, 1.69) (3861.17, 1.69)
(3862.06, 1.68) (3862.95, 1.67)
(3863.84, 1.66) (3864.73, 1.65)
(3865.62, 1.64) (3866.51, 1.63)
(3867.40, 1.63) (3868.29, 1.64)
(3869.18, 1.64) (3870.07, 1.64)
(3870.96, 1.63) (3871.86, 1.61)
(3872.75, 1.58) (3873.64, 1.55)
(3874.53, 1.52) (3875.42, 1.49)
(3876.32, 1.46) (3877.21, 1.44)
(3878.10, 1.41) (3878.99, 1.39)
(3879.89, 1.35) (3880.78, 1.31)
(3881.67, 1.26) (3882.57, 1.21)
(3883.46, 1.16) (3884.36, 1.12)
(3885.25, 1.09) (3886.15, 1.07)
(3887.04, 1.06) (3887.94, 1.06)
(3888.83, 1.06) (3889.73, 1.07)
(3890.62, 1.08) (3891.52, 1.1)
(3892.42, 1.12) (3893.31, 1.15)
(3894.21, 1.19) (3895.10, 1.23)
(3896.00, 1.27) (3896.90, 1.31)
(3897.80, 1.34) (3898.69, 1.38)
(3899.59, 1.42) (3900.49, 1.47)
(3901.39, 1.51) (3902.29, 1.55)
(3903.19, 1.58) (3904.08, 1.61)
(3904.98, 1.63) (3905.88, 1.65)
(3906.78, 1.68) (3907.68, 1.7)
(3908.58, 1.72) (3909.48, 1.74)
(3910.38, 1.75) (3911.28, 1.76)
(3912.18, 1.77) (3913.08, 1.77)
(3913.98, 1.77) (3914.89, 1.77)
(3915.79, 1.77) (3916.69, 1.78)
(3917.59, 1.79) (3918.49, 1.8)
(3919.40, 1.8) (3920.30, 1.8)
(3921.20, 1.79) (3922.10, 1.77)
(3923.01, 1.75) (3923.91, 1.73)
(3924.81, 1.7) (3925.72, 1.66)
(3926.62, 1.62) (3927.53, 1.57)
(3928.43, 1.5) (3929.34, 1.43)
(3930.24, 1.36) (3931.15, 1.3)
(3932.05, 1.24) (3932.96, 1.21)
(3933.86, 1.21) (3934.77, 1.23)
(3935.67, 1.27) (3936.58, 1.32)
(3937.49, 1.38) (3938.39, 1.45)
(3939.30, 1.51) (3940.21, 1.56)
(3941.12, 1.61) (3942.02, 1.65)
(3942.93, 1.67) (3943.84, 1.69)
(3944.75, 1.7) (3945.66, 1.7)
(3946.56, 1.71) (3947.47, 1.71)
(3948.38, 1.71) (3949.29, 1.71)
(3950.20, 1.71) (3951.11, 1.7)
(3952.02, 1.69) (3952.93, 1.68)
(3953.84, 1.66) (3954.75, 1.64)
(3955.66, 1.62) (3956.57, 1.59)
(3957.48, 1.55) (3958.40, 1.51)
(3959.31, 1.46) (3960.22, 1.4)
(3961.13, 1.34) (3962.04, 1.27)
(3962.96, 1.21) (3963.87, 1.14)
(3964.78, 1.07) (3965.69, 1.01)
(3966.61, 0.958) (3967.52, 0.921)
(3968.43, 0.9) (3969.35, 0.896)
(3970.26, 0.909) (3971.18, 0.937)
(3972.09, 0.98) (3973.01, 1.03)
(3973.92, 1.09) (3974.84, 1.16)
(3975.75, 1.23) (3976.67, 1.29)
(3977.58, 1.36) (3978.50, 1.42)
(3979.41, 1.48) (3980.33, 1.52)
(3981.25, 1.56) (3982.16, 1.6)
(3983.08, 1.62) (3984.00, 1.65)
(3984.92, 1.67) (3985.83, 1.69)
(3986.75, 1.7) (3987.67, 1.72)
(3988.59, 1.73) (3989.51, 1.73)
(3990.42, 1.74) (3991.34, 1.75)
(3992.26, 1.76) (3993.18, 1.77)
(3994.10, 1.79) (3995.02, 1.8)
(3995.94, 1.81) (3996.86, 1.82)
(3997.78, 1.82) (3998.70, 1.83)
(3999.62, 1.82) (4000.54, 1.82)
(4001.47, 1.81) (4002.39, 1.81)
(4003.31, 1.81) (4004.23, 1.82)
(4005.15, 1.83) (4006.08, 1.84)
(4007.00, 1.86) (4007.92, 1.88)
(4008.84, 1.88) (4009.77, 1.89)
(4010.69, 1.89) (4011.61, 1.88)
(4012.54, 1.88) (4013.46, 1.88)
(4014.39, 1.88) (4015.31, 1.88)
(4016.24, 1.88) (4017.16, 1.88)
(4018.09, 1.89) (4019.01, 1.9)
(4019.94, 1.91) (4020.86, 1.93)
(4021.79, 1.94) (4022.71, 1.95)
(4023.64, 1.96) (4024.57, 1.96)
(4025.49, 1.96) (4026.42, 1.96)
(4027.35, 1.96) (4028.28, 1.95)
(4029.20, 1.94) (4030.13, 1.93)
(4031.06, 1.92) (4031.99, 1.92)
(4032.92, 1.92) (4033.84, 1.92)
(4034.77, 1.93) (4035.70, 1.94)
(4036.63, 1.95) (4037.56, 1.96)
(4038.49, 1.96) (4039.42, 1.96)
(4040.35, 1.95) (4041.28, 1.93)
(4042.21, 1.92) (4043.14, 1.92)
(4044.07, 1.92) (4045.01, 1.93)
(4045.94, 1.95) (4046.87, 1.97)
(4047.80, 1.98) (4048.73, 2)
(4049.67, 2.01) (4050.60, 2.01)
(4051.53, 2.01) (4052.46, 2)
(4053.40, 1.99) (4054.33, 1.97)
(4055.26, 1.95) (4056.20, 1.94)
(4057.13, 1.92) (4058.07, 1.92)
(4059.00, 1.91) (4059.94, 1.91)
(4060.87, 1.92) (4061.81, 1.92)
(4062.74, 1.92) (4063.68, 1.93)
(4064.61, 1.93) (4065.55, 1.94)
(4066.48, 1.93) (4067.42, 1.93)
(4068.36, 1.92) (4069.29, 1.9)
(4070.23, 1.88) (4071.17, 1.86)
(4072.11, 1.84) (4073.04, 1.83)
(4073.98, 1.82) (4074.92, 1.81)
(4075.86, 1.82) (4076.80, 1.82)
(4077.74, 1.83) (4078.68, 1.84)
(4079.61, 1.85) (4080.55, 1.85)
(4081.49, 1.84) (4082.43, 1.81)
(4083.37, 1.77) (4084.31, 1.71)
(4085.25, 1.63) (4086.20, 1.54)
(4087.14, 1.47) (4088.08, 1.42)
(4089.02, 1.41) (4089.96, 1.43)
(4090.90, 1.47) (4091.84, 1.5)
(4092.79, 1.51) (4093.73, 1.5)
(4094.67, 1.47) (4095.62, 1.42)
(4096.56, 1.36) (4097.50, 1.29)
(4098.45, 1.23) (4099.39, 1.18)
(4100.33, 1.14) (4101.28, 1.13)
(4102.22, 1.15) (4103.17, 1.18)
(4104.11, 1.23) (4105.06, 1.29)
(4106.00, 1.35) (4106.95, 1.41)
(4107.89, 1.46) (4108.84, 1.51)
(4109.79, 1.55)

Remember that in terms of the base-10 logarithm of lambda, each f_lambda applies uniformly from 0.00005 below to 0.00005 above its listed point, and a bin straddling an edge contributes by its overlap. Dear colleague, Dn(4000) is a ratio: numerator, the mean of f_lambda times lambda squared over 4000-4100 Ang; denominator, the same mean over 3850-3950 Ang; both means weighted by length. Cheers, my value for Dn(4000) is 1.30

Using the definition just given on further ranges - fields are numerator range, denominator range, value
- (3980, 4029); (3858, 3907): 1.36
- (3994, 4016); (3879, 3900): 1.64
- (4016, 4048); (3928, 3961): 1.32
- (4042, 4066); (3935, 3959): 1.29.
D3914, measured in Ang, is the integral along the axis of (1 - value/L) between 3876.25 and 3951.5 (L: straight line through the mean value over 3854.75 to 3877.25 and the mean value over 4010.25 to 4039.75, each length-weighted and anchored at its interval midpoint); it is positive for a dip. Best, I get 9.9 Ang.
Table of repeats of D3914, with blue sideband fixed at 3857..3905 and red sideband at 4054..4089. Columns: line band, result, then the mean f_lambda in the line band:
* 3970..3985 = 2.8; 1.32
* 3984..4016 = -2.5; 1.81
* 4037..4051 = -1.5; 1.96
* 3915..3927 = -2.0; 1.75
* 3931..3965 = 1.4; 1.5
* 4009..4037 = -3.1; 1.92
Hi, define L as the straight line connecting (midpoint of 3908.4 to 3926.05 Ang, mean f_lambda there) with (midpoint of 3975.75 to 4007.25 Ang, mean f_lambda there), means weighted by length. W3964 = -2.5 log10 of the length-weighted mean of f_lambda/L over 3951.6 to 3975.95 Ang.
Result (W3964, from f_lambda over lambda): 0.35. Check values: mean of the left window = 1.76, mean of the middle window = 1.25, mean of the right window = 1.7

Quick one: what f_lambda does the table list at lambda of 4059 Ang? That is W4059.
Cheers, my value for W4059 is 1.91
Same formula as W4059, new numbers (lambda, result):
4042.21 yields 1.92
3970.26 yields 0.909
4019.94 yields 1.91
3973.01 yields 1.03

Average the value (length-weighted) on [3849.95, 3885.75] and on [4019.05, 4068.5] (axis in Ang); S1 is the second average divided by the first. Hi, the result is 1.27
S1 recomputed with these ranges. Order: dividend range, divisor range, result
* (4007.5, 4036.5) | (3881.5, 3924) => 1.30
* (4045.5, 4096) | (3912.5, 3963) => 1.14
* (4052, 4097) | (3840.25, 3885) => 1.17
